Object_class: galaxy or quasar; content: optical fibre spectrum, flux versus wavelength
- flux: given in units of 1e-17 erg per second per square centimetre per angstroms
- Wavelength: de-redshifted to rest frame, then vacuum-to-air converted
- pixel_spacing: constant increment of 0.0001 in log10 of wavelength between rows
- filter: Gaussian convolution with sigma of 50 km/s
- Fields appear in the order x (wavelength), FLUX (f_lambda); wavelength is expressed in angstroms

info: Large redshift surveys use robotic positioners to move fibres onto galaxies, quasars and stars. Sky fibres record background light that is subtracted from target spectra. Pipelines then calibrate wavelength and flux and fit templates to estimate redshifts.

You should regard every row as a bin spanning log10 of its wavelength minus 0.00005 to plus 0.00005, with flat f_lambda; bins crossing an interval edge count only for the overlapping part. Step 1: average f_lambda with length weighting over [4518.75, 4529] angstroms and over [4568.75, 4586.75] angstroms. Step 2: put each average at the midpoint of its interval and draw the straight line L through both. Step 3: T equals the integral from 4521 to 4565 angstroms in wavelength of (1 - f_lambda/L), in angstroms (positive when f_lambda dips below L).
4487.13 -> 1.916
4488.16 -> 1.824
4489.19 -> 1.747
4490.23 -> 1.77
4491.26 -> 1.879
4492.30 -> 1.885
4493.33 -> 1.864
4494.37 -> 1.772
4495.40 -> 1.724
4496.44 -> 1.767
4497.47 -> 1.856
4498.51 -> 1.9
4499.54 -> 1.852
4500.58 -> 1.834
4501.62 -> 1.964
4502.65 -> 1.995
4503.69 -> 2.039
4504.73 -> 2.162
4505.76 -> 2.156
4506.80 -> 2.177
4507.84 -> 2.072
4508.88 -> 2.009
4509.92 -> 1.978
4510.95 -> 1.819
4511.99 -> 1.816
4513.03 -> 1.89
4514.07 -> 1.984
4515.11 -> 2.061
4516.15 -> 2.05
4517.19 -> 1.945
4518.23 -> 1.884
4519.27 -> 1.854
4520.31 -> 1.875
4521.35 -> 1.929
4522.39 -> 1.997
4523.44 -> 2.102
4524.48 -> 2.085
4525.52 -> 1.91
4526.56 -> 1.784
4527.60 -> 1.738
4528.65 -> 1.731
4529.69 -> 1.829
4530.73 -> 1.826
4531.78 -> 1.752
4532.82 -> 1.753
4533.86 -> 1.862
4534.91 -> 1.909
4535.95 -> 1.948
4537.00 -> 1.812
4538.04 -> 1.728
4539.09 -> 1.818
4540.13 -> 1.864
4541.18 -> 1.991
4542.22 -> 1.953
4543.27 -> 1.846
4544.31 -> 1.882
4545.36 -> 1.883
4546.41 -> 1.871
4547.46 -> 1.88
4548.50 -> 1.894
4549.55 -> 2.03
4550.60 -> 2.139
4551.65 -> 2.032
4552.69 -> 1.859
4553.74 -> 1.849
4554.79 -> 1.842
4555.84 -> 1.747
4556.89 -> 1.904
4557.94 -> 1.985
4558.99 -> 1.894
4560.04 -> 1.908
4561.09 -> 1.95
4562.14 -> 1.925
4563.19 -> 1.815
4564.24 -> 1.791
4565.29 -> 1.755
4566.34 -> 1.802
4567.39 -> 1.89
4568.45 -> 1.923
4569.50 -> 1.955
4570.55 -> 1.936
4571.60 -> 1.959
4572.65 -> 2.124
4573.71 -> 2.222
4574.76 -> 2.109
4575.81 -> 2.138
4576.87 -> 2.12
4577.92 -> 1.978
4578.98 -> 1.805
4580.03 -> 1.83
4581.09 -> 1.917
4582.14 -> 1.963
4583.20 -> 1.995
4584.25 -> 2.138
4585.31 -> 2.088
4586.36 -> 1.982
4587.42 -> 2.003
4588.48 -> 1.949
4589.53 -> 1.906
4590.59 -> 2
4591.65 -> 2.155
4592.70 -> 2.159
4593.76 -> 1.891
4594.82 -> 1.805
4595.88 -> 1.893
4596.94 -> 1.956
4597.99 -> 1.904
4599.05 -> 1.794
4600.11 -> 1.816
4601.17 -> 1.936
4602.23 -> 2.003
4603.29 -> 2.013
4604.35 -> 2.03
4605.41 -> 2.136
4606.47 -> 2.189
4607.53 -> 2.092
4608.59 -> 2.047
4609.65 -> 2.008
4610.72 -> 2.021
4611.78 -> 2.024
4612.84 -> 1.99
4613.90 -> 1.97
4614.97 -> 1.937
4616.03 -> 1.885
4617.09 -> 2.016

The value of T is 1.27 angstroms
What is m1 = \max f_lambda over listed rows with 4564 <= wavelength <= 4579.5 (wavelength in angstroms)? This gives 2.222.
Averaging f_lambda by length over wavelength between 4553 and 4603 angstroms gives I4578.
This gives 1.94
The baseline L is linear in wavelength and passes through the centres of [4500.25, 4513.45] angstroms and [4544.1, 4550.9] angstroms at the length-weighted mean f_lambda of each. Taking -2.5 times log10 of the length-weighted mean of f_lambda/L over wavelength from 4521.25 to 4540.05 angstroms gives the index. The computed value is 0.06 mag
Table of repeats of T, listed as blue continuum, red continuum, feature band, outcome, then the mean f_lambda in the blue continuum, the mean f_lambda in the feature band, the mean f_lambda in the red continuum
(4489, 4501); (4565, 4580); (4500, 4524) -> -1.6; 1.82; 1.98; 1.98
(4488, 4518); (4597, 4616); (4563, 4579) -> 0.0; 1.92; 1.97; 1.99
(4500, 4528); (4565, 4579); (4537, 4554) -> 0.6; 1.97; 1.91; 1.99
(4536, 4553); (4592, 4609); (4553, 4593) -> -0.2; 1.91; 1.96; 1.98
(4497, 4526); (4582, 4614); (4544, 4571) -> 1.2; 1.97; 1.9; 2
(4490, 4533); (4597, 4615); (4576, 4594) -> -0.2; 1.91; 2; 2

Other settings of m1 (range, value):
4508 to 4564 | 2.139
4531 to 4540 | 1.948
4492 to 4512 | 2.177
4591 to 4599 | 2.159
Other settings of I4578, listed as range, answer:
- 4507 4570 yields 1.9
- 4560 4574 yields 1.92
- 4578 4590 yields 1.96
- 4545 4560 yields 1.91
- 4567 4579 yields 2.02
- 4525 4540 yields 1.82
